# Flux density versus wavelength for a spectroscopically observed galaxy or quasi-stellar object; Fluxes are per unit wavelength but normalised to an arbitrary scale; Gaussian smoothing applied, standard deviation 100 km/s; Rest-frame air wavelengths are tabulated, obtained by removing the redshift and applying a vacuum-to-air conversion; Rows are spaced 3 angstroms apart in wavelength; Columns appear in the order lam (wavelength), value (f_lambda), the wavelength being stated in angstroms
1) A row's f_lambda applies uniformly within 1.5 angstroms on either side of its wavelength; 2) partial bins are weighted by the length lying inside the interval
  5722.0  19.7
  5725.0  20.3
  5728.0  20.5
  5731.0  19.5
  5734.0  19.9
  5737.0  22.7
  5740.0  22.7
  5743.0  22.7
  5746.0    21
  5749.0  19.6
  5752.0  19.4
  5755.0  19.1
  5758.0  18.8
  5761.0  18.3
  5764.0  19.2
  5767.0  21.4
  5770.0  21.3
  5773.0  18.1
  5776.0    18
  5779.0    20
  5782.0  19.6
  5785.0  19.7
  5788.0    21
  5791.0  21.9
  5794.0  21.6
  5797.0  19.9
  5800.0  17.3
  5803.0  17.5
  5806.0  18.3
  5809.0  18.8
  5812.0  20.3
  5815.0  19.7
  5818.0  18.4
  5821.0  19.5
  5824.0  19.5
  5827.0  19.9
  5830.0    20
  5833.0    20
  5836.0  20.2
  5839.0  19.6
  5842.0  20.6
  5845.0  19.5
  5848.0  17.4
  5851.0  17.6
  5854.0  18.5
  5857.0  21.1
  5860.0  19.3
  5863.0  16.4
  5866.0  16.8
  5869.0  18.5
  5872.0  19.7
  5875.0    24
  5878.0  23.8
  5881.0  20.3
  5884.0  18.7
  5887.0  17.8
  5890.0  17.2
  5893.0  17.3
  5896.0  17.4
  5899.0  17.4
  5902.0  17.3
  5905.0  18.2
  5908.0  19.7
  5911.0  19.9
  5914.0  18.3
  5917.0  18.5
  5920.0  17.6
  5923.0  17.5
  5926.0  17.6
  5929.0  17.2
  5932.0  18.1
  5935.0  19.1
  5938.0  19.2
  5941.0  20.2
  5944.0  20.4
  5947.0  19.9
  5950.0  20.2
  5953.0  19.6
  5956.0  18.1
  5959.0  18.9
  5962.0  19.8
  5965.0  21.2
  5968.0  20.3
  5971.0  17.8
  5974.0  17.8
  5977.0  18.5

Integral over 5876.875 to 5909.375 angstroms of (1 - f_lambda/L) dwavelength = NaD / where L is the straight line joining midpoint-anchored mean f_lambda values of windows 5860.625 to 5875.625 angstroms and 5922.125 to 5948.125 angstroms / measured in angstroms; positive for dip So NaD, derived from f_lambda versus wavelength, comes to 0.4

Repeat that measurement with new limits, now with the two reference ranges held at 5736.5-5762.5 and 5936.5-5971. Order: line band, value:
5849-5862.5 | 0.79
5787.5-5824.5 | 1.34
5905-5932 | 2.12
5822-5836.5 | 0.17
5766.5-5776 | 0.25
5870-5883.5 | -1.09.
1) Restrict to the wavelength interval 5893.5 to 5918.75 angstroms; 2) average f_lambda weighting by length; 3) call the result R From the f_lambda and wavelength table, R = 18.3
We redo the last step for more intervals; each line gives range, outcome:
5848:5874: 18.5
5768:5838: 19.6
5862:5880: 20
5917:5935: 17.8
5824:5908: 19.1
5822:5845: 19.9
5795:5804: 18.5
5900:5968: 19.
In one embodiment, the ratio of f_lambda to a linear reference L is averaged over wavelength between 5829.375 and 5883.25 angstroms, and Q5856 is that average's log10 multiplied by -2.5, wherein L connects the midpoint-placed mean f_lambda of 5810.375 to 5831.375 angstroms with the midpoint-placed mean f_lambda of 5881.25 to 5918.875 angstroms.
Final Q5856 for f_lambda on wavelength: -0.036 mag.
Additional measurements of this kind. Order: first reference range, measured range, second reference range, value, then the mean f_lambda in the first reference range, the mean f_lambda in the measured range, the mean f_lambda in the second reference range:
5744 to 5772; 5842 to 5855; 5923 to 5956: 0.05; 19.8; 18.5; 19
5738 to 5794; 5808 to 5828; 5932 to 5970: 0.03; 20.2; 19.4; 19.7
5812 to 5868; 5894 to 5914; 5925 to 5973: 0.05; 19.1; 18.3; 19.2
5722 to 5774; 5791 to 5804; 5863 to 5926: 0.02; 20.3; 19.5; 18.7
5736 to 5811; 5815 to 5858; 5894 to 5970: 0.00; 19.9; 19.4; 18.8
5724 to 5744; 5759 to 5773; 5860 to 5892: 0.05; 21.2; 19.8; 19.3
